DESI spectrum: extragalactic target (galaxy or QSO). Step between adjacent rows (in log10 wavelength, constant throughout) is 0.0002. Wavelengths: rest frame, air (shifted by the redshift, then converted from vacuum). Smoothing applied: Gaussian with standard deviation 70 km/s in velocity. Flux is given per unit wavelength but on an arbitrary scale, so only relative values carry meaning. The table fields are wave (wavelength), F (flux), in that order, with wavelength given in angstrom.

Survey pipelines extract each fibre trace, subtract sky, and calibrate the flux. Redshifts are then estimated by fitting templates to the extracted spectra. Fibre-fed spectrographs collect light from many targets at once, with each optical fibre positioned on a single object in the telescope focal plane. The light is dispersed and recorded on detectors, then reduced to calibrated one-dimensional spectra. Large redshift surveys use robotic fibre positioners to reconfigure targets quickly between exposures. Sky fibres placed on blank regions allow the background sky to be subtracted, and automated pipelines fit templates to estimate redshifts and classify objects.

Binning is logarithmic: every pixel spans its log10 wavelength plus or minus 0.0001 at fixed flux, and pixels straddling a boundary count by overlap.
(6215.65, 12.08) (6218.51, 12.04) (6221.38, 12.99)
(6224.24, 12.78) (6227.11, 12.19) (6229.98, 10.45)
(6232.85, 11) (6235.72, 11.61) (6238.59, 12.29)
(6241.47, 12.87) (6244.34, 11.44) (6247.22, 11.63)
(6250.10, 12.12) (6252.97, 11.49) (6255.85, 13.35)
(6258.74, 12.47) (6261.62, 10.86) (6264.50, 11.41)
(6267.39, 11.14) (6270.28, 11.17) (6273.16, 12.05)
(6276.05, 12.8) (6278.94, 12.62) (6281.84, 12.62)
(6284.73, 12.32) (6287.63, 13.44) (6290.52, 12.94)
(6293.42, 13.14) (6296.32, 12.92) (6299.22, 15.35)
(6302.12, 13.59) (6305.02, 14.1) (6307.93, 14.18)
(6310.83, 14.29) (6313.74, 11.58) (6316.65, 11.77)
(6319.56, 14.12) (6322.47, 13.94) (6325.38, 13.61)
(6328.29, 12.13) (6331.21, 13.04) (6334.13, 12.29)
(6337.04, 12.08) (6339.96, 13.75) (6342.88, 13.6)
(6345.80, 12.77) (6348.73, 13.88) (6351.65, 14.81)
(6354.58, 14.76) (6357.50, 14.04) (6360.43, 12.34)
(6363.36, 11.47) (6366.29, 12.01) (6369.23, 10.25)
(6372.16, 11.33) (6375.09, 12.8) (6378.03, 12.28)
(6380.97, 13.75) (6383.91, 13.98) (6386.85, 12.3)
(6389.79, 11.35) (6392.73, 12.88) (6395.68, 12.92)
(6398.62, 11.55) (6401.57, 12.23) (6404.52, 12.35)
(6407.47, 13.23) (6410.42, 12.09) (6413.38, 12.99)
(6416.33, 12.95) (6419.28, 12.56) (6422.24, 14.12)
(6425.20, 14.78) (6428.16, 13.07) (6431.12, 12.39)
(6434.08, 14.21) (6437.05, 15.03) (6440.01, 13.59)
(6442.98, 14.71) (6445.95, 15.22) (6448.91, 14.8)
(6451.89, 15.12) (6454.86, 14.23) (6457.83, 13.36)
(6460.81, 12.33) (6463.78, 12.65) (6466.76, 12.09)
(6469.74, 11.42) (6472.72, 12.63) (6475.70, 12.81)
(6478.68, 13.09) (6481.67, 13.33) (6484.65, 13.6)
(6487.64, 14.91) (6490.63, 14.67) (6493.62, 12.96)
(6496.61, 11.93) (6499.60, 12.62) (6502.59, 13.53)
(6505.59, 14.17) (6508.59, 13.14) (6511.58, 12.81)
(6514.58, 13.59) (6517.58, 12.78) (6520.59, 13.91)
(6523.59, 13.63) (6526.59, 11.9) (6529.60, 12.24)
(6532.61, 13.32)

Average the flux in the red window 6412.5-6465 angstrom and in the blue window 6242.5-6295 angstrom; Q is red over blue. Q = 1.1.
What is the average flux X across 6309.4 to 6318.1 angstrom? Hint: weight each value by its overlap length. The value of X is 12.5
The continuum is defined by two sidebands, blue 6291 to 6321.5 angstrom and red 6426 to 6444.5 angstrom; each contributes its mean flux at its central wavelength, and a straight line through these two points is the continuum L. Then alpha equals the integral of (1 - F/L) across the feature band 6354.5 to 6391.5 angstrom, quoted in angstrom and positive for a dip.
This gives 3.4 angstrom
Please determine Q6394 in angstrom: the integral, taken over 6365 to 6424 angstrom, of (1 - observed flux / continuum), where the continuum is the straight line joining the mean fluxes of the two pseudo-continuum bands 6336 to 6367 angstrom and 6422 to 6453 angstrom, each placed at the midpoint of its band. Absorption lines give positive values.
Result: 5.4 angstrom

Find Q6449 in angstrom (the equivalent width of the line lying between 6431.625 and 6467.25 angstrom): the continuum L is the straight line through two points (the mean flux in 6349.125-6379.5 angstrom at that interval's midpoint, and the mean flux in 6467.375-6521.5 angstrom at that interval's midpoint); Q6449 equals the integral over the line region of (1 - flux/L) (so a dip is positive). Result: -2.60 angstrom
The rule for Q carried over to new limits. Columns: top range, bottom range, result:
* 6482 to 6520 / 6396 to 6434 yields 1.04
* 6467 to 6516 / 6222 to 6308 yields 1.06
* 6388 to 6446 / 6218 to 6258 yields 1.09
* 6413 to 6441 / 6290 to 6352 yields 1.02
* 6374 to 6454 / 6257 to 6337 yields 1.04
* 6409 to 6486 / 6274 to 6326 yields 1.01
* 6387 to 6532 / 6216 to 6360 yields 1.04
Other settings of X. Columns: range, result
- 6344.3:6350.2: 13.3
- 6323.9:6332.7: 12.9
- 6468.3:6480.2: 12.5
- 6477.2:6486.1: 13.3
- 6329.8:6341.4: 12.8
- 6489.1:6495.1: 13.8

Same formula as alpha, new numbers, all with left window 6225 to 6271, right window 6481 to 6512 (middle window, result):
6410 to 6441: -1.2 angstrom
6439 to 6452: -1.6 angstrom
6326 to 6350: -1.2 angstrom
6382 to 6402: 0.4 angstrom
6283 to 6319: -3.6 angstrom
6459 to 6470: 0.8 angstrom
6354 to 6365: -0.4 angstrom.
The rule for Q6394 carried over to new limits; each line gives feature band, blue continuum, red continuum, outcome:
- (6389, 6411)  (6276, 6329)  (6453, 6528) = 1.39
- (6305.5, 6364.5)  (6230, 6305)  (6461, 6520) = -3.18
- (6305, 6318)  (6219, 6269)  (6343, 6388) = -0.69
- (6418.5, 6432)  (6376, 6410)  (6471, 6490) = -0.59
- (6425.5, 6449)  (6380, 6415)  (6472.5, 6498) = -2.11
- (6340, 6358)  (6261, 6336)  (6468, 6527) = -1.42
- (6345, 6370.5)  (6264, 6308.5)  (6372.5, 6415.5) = -0.53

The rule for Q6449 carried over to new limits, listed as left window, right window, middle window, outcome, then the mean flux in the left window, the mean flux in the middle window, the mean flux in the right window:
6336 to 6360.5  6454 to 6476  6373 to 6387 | 0.4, 13.7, 13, 12.6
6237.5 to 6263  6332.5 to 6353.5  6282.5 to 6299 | -0.7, 12.1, 13.1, 13.3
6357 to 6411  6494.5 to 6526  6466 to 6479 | 0.6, 12.4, 12.4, 13.2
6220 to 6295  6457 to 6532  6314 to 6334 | -0.9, 12.1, 13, 13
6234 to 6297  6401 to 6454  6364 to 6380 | 1.7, 12.2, 11.8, 13.7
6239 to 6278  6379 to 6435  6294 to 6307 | -1.8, 11.9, 13.9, 12.9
